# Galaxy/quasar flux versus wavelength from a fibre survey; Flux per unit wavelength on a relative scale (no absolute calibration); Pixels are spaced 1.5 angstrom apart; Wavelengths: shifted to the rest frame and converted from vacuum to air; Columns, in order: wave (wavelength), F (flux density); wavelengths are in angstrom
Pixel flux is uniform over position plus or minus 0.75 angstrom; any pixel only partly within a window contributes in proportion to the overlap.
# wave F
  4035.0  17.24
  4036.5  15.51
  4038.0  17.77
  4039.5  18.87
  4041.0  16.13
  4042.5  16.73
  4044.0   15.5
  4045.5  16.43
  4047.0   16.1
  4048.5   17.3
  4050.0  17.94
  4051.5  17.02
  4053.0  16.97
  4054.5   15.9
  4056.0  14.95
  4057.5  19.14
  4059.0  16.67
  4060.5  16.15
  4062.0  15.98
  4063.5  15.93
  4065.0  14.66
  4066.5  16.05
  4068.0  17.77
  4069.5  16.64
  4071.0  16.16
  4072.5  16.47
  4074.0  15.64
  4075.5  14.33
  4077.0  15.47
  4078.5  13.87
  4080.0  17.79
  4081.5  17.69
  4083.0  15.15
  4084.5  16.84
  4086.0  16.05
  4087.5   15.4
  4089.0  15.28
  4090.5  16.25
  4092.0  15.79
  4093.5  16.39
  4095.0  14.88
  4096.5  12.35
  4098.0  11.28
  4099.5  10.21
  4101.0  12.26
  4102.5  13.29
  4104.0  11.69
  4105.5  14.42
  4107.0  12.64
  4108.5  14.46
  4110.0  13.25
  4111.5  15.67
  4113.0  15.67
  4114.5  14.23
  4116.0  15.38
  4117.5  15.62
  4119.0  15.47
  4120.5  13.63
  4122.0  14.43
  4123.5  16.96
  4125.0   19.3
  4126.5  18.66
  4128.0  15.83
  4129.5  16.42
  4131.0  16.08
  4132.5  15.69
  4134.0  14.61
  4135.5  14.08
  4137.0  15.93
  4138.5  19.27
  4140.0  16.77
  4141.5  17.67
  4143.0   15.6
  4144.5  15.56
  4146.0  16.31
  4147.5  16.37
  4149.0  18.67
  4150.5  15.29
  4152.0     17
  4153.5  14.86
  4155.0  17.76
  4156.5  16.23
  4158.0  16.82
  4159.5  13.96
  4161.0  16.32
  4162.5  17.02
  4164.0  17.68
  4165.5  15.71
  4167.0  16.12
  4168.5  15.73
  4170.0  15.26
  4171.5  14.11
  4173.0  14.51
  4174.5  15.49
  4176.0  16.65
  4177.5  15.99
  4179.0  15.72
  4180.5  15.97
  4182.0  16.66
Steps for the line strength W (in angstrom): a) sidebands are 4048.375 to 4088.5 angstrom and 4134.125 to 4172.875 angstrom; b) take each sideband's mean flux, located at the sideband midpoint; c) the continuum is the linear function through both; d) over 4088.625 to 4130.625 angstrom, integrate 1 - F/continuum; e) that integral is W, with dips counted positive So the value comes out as 3.9 angstrom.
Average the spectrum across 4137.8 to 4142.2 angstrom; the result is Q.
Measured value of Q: 17.9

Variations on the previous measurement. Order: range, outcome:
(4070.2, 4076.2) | 15.7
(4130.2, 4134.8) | 15.5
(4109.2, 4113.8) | 14.9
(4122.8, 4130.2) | 17.4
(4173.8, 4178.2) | 16.1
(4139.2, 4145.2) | 16.4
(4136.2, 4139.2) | 17.5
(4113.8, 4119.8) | 15.2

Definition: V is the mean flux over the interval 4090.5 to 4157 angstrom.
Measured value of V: 15.3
